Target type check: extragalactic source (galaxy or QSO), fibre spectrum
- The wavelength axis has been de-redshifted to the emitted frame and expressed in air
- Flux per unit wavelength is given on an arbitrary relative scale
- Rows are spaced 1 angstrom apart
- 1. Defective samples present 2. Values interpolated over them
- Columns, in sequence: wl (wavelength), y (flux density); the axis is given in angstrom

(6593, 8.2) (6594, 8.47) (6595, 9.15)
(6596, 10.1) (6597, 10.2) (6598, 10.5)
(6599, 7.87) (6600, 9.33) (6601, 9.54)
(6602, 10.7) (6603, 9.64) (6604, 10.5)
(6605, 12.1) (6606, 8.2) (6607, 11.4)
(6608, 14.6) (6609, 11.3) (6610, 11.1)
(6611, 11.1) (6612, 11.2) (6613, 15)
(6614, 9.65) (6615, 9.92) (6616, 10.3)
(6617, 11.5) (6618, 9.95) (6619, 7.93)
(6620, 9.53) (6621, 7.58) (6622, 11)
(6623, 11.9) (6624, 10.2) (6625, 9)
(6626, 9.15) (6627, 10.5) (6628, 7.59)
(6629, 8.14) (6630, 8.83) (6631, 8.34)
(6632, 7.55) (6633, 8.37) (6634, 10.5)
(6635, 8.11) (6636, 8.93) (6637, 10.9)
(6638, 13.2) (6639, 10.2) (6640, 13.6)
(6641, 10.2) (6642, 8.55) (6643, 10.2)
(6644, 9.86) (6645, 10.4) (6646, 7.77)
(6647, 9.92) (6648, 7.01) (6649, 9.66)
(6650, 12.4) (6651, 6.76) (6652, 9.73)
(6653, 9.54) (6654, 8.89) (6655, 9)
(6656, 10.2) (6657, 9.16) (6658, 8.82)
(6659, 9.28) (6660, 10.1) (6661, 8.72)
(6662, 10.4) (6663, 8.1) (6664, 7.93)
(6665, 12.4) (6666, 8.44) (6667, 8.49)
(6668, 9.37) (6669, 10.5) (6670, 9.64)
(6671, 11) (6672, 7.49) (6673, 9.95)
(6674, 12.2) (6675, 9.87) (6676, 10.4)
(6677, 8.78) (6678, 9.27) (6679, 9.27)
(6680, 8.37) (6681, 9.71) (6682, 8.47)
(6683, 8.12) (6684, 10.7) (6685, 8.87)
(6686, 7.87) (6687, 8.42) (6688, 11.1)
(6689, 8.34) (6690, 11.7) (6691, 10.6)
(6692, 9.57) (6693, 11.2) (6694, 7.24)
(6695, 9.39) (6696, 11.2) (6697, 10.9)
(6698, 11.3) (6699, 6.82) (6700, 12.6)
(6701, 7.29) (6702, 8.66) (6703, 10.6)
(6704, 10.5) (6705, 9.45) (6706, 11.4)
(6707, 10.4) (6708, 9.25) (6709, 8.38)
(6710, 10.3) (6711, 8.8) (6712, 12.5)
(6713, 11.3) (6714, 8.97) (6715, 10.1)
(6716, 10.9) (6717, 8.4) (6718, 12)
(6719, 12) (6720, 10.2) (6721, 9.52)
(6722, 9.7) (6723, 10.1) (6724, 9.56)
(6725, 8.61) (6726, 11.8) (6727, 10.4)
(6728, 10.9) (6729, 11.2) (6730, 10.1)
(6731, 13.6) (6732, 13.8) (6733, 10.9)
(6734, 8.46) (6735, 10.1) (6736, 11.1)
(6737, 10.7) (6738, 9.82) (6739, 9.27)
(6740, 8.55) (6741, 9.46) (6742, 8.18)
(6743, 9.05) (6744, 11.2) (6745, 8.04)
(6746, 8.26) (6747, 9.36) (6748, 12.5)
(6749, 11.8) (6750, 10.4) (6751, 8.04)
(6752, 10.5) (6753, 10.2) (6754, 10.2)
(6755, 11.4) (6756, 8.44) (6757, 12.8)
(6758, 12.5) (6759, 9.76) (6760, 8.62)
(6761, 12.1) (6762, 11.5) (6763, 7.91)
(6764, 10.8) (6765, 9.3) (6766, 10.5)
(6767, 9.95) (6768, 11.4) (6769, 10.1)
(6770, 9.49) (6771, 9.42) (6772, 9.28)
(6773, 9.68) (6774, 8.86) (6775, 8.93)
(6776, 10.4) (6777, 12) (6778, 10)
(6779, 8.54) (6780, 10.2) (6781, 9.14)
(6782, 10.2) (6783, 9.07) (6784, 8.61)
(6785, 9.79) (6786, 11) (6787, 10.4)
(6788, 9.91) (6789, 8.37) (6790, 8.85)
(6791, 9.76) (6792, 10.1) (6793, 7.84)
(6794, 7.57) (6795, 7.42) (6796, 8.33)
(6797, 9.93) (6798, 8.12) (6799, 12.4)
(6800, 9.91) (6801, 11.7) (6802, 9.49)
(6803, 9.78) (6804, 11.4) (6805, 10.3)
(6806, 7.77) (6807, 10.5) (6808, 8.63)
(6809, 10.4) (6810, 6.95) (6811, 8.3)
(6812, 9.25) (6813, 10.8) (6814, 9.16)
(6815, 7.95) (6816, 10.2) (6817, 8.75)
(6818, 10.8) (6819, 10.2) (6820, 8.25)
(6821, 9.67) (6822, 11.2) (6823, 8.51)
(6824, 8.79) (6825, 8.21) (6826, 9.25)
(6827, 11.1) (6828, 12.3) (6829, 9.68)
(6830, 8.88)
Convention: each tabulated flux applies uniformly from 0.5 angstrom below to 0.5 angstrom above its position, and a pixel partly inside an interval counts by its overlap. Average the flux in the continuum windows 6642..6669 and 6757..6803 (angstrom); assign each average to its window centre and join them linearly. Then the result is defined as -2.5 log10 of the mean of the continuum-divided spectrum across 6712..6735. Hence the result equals -0.11 mag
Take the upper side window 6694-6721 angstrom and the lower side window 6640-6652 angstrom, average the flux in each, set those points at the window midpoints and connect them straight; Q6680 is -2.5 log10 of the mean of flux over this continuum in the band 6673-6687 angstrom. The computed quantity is 0.05 mag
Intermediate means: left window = 9.53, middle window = 9.36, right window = 10.1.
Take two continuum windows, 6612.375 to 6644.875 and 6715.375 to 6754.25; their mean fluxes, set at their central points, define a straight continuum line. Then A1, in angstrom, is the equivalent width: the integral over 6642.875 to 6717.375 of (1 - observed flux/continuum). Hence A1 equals 3.3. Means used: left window 9.89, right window 10.2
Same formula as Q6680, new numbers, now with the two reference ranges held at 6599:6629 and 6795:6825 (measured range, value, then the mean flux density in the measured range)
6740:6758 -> -0.029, 10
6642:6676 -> 0.071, 9.49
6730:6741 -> -0.079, 10.6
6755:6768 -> -0.078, 10.4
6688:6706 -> 0.005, 9.92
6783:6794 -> 0.027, 9.36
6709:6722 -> -0.044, 10.3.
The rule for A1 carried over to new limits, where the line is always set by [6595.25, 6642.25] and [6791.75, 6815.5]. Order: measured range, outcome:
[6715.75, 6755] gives -2.5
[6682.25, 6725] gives -0.6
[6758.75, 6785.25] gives -1.0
